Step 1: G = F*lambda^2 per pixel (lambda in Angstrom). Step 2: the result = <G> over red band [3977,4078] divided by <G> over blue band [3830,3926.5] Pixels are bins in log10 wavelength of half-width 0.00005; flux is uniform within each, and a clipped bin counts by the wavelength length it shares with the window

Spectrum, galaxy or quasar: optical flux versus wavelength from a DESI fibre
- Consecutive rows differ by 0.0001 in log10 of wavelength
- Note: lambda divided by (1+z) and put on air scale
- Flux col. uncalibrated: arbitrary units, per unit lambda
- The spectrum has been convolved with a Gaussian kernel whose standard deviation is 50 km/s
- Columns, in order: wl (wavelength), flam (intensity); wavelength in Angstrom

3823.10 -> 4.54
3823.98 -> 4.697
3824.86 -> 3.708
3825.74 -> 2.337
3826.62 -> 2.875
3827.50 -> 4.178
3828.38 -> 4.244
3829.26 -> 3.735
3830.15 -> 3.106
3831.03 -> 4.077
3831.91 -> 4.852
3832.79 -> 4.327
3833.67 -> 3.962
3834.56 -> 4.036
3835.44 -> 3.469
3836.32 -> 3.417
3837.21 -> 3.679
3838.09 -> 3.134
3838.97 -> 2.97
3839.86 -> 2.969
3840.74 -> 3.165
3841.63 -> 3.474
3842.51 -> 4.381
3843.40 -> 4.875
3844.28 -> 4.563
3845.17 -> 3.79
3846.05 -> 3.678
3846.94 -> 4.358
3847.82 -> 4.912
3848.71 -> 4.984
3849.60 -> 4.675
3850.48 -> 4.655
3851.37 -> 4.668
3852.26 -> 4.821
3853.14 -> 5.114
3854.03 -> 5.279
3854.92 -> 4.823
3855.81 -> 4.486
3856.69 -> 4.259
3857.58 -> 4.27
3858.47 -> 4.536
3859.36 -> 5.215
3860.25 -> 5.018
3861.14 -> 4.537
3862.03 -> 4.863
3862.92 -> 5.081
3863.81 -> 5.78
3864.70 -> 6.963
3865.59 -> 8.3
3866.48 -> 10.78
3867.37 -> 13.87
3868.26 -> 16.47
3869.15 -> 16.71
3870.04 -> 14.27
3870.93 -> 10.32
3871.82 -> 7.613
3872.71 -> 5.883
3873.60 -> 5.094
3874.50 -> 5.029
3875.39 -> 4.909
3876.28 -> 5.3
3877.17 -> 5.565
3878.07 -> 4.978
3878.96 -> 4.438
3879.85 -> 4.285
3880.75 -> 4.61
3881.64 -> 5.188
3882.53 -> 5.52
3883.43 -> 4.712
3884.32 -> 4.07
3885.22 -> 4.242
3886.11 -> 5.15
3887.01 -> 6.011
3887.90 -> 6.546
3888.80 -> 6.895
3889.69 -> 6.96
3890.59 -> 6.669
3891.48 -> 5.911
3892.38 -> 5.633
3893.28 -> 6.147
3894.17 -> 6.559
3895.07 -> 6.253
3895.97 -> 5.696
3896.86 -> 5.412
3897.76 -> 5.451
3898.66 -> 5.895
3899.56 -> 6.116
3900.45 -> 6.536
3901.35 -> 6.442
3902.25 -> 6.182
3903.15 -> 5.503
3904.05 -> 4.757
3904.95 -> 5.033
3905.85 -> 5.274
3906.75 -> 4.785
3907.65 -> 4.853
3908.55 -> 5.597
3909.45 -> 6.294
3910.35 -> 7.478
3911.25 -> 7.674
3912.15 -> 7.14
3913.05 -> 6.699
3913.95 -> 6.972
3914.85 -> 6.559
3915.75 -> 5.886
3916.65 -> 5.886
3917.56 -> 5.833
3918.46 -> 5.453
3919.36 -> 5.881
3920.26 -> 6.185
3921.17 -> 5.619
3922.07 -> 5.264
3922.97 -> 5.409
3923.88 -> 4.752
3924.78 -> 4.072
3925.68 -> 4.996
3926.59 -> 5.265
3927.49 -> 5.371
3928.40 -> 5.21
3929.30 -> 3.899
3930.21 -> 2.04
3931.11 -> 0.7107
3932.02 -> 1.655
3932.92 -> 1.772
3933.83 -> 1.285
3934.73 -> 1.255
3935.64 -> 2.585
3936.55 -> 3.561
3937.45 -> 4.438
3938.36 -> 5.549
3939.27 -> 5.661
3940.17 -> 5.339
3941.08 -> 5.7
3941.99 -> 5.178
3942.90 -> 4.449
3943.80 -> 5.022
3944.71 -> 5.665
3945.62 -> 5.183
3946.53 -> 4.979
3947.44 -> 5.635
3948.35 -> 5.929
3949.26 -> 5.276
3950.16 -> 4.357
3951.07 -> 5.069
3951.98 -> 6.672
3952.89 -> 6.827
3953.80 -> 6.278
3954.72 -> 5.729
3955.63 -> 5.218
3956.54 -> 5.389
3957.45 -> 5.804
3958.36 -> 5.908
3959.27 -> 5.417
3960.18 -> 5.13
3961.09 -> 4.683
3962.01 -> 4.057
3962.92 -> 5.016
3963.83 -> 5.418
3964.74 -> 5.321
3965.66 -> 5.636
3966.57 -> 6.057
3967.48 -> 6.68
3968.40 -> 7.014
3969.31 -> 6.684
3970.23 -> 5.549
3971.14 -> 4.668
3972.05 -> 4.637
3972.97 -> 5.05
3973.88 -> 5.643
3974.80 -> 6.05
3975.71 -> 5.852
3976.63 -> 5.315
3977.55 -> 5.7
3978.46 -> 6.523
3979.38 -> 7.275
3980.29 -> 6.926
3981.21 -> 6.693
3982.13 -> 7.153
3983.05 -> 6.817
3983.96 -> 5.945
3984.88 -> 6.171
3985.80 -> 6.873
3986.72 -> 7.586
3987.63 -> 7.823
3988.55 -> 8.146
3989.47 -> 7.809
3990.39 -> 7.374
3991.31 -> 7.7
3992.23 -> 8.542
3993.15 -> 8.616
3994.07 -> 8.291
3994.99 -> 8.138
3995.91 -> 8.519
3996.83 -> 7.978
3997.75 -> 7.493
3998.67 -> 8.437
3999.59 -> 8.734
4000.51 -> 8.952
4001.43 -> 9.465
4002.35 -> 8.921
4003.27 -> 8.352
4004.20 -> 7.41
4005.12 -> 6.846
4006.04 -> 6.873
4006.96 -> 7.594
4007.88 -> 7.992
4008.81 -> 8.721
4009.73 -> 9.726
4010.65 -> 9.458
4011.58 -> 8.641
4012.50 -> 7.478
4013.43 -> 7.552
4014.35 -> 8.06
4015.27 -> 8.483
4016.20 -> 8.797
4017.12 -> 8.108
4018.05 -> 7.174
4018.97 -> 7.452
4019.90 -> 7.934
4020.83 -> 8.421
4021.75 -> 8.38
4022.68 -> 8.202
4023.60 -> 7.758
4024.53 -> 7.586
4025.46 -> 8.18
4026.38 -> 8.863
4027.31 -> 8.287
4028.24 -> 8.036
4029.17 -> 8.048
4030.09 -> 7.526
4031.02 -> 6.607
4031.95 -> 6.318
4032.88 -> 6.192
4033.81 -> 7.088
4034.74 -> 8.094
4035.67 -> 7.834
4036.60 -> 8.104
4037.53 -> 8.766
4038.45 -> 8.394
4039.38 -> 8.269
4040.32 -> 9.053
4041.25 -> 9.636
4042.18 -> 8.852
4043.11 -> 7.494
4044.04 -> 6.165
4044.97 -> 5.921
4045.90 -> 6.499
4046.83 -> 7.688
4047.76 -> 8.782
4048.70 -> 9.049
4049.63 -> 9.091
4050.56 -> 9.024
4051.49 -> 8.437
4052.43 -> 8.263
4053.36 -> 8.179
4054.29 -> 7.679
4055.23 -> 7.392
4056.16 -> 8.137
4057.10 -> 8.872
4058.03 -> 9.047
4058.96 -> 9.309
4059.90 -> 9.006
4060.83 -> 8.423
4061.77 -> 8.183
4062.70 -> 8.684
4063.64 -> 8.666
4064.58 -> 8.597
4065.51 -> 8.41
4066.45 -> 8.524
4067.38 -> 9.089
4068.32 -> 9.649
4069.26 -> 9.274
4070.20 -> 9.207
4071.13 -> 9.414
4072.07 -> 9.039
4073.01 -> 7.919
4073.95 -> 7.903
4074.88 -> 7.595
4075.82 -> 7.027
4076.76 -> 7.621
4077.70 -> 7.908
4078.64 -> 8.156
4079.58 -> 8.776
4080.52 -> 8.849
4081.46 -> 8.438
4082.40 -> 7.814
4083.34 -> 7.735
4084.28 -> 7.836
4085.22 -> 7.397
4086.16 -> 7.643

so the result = 1.52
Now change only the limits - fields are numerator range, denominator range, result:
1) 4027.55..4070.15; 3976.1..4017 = 1.08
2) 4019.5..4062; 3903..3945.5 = 1.74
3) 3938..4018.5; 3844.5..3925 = 1.16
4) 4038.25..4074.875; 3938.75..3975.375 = 1.61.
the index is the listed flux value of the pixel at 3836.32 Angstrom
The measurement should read 3.417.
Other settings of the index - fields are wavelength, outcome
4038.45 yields 8.394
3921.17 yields 5.619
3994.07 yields 8.291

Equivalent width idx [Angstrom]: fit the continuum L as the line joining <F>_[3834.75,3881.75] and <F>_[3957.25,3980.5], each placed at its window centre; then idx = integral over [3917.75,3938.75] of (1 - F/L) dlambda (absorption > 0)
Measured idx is 6.2 Angstrom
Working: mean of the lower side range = 5.74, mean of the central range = 4.03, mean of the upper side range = 5.68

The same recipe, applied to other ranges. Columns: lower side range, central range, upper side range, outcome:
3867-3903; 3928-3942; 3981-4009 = 7.35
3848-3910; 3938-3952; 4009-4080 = 3.33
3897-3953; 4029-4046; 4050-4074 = 0.79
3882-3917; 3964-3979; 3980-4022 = 3.21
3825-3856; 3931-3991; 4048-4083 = 9.38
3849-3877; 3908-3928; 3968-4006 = 3.10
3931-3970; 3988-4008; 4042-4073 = -4.98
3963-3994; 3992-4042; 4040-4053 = -4.75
